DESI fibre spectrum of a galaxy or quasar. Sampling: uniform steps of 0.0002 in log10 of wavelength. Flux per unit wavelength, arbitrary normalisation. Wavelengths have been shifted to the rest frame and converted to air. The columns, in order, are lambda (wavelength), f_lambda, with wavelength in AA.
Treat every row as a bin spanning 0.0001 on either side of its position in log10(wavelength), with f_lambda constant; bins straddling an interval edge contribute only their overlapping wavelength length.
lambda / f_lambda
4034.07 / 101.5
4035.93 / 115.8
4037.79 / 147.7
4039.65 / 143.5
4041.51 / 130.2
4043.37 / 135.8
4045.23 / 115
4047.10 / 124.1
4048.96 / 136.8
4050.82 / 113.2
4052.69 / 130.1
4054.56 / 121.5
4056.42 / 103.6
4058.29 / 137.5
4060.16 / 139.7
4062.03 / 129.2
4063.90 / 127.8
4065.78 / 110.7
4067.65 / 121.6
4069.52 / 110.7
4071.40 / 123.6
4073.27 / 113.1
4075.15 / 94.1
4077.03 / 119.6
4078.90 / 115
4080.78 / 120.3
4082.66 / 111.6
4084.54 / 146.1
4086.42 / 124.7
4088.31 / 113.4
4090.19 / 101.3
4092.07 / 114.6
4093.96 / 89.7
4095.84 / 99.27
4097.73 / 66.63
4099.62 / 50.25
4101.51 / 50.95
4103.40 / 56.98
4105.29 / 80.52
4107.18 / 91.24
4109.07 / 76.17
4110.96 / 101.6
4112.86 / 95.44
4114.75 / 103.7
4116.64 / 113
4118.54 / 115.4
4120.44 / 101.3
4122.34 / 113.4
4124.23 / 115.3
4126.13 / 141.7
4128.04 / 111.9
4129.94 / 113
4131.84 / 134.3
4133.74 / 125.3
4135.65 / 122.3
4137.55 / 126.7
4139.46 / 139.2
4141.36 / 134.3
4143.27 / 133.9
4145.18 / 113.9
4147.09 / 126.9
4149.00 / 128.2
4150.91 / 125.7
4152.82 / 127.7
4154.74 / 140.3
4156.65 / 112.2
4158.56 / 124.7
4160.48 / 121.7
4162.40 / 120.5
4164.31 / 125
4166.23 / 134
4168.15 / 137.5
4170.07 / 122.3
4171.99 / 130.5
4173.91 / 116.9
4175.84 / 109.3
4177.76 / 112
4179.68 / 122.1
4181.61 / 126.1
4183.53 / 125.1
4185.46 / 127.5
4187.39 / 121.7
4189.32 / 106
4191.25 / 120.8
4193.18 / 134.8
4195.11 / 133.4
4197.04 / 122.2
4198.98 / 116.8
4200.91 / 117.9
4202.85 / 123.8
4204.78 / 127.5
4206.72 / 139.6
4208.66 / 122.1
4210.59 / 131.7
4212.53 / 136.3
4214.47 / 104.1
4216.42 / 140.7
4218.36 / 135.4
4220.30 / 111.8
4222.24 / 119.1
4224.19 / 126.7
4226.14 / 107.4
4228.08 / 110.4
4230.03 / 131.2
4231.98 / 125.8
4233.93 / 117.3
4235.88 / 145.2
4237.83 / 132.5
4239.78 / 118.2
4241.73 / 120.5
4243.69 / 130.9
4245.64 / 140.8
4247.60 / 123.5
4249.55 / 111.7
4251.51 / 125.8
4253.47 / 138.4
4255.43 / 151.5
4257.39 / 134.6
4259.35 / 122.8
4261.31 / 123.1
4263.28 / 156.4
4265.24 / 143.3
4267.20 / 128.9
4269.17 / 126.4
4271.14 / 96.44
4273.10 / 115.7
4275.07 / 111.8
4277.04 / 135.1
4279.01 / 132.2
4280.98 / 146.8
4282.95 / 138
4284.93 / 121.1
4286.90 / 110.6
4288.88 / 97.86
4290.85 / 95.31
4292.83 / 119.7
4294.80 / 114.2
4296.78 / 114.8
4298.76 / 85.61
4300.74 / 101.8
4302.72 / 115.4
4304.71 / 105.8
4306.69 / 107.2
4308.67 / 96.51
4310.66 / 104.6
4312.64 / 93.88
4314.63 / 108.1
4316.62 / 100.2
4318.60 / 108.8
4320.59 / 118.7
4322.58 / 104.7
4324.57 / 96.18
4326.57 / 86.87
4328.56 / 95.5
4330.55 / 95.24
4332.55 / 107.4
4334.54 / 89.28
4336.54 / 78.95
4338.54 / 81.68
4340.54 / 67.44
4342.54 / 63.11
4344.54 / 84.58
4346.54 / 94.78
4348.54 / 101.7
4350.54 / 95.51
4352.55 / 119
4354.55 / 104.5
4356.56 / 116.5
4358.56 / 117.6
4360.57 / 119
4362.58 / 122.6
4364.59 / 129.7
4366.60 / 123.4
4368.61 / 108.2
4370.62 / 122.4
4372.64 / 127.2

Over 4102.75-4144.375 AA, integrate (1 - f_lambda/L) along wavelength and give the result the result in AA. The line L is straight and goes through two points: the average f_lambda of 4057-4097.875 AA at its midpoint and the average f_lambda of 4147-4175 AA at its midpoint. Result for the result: 3.4 AA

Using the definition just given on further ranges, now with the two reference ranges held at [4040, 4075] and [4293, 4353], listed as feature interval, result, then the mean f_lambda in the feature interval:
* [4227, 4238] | -2.1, 127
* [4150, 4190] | -3.9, 123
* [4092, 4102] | 3.6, 76.6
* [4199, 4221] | -3.5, 126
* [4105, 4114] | 2.2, 90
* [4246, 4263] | -4.2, 130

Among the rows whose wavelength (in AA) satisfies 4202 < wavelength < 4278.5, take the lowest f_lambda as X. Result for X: 96.44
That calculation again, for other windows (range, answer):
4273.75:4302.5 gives 85.61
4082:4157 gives 50.25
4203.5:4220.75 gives 104.1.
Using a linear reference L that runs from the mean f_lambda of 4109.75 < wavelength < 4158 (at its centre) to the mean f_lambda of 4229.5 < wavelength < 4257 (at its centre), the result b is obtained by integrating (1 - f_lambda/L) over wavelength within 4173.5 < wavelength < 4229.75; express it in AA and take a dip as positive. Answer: 1.6 AA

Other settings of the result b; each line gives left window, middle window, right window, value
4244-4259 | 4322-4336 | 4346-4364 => 2.5 AA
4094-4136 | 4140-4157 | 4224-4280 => -3.6 AA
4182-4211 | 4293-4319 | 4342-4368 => 1.9 AA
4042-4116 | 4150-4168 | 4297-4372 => -3.4 AA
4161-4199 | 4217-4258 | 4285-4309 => -4.2 AA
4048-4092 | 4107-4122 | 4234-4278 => 2.6 AA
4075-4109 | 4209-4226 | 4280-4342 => -4.1 AA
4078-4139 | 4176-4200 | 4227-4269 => -0.6 AA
